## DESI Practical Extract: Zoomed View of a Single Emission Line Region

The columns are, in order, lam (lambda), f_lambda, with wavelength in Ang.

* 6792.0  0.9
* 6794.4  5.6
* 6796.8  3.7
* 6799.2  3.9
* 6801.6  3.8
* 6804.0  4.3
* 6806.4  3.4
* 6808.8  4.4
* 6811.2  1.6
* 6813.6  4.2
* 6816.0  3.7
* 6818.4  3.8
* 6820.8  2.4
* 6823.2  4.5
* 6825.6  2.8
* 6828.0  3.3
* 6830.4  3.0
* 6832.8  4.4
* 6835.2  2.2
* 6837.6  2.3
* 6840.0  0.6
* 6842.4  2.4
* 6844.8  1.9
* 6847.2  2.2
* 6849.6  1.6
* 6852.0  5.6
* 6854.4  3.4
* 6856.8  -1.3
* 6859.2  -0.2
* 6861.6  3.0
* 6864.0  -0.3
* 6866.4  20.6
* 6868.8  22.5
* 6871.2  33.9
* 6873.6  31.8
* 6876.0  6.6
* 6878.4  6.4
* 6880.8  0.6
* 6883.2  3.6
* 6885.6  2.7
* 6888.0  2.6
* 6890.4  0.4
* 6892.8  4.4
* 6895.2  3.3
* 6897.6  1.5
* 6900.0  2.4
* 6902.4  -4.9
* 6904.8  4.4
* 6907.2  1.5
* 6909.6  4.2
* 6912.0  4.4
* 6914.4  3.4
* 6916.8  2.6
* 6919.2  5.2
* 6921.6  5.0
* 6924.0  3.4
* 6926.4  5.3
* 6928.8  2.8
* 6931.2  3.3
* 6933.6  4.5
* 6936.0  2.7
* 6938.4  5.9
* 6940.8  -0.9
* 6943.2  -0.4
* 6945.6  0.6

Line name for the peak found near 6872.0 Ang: [O II] 3727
